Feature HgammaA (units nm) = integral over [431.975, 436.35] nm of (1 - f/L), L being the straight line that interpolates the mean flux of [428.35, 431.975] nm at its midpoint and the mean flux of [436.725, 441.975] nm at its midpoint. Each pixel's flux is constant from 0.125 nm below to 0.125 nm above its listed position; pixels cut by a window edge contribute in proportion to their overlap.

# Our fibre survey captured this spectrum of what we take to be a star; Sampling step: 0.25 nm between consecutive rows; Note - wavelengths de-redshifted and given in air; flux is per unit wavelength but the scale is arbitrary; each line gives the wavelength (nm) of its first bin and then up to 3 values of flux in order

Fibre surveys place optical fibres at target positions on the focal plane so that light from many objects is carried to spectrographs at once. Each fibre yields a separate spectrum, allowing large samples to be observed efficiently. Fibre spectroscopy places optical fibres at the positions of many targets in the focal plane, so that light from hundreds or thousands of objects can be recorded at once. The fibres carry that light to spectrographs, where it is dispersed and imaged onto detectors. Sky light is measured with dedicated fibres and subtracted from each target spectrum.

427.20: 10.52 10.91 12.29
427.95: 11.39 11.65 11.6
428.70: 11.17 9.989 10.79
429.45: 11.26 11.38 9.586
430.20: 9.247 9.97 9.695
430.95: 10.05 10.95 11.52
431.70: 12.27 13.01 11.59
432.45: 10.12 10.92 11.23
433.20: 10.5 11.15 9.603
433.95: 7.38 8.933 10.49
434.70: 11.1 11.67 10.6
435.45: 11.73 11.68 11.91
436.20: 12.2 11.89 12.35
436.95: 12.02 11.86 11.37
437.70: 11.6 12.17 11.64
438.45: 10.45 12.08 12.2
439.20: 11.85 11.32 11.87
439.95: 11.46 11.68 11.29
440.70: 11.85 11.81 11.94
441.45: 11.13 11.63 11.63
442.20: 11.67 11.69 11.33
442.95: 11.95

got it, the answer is 0.14 nm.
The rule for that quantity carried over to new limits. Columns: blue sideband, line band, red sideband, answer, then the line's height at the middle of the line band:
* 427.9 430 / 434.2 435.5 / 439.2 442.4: 0.05 nm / 11.3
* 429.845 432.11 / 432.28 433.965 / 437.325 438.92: 0.10 nm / 11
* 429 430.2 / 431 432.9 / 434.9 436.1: -0.08 nm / 10.9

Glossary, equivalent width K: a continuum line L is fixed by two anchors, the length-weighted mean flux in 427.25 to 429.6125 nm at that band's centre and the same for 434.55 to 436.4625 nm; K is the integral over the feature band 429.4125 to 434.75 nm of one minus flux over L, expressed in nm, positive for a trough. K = 0.41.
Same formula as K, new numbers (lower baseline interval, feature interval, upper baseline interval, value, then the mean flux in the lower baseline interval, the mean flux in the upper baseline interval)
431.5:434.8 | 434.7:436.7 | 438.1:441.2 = -0.11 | 10.7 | 11.6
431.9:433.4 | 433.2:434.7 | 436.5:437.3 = 0.22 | 11.1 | 12.1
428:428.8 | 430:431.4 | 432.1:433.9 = 0.12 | 11.5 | 10.6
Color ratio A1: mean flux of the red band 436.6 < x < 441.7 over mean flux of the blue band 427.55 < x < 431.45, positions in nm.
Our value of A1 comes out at 1.09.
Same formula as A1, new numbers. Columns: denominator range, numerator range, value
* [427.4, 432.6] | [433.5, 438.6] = 1.01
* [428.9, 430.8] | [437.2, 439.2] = 1.14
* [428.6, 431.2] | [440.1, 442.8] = 1.12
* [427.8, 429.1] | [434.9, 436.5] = 1.04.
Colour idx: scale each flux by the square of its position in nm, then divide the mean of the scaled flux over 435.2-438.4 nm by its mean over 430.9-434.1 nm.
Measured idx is 1.1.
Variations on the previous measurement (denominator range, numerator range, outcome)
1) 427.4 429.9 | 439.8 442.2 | 1.10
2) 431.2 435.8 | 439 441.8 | 1.11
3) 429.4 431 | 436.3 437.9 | 1.21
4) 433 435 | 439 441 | 1.19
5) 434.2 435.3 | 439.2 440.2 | 1.10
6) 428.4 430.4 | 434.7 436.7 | 1.14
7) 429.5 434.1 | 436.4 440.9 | 1.14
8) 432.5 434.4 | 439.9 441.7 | 1.20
